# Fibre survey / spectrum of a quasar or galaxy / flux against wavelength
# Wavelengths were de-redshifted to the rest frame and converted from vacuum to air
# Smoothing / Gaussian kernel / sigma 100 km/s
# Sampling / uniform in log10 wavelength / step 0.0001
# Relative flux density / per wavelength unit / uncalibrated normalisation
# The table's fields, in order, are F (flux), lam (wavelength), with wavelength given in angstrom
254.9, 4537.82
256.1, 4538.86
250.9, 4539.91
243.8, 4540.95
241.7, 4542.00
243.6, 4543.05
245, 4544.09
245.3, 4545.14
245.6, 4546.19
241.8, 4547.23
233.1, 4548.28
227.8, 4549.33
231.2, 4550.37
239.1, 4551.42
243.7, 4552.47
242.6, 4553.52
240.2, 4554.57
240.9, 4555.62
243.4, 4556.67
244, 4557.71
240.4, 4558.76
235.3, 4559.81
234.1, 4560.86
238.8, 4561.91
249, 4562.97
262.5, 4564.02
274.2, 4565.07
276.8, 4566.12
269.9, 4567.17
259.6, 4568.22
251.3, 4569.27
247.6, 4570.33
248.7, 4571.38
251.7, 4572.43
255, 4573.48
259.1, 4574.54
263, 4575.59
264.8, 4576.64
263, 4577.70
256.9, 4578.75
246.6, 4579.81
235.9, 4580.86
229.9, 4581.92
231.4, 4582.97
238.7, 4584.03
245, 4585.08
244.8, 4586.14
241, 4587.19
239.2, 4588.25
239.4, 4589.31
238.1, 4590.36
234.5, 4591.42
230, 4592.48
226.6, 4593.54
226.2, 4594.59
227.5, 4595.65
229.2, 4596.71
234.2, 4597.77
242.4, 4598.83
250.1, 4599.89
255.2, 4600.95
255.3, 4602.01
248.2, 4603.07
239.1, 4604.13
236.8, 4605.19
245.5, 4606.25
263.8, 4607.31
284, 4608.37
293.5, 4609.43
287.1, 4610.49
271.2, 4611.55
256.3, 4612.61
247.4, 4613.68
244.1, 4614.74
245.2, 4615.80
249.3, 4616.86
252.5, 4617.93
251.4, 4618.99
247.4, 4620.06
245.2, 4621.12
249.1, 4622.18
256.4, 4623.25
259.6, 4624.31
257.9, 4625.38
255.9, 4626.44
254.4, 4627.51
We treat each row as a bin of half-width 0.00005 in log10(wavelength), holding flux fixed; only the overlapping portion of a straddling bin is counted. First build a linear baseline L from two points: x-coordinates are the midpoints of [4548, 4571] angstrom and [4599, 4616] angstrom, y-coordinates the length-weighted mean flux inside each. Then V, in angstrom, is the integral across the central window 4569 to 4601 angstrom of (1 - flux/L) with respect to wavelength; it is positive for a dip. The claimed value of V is 1.18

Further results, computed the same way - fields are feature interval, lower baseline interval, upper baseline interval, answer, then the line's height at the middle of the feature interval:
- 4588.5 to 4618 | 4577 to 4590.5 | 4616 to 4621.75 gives -0.23 angstrom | 246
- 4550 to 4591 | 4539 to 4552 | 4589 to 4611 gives -0.64 angstrom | 244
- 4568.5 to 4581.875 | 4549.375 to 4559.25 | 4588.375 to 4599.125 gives -0.94 angstrom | 236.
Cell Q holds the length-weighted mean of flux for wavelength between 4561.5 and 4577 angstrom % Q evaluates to 258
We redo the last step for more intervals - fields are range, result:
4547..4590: 247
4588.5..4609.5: 244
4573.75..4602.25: 242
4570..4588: 248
